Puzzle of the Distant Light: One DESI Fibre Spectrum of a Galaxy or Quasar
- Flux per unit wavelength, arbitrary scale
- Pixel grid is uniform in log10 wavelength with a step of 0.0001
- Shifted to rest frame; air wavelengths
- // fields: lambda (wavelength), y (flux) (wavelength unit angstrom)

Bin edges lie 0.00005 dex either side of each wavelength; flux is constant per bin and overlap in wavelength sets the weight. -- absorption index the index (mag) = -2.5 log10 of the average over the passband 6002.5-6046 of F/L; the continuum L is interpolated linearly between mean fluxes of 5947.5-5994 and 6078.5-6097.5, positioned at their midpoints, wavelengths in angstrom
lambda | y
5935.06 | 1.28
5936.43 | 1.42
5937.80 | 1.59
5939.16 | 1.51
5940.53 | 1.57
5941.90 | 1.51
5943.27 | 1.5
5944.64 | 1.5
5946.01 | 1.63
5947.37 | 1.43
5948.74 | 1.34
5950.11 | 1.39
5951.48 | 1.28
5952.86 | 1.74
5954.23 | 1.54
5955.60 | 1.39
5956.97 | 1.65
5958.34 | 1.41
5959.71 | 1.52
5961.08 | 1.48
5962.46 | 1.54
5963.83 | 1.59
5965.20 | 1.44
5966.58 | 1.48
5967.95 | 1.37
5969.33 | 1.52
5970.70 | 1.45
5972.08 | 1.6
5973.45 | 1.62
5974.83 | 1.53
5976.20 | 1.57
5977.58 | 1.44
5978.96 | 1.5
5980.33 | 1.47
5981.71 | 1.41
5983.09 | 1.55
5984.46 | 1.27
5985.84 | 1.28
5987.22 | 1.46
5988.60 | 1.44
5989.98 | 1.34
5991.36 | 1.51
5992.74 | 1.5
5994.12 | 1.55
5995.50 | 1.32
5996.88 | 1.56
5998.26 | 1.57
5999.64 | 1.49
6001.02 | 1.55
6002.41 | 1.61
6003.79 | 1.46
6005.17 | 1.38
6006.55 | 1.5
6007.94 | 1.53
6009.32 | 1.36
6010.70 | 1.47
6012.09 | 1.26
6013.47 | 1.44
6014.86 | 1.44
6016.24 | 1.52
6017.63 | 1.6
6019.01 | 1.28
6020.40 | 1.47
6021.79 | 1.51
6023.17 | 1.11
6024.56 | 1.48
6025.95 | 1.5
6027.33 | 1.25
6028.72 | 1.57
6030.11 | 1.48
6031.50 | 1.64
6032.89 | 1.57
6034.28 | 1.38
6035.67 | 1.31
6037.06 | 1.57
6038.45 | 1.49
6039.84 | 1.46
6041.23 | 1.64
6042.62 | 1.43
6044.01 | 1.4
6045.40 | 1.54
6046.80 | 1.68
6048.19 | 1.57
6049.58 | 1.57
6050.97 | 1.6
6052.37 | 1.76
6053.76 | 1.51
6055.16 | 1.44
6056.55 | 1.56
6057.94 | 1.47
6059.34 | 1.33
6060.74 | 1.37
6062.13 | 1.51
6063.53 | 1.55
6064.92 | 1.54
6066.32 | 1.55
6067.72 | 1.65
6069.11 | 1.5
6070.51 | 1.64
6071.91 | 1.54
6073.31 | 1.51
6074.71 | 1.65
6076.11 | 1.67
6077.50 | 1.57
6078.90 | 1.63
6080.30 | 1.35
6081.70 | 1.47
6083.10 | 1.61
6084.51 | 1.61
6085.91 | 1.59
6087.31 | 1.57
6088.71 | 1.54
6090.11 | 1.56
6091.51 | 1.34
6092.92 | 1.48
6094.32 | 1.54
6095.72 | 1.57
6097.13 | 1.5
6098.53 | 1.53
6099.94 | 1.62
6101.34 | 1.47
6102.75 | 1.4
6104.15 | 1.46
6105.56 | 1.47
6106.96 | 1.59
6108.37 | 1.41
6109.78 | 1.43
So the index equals 0.03 mag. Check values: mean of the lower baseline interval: 1.47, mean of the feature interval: 1.46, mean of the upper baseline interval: 1.52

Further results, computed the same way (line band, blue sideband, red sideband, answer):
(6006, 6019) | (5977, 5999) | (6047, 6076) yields 0.02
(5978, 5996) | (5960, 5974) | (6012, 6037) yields 0.04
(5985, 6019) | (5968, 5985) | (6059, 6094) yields 0.03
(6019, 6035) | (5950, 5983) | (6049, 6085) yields 0.06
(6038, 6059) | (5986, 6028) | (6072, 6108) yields -0.04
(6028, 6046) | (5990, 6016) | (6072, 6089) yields 0.01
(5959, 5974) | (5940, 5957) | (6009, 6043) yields -0.02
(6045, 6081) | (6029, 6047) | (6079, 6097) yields -0.03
